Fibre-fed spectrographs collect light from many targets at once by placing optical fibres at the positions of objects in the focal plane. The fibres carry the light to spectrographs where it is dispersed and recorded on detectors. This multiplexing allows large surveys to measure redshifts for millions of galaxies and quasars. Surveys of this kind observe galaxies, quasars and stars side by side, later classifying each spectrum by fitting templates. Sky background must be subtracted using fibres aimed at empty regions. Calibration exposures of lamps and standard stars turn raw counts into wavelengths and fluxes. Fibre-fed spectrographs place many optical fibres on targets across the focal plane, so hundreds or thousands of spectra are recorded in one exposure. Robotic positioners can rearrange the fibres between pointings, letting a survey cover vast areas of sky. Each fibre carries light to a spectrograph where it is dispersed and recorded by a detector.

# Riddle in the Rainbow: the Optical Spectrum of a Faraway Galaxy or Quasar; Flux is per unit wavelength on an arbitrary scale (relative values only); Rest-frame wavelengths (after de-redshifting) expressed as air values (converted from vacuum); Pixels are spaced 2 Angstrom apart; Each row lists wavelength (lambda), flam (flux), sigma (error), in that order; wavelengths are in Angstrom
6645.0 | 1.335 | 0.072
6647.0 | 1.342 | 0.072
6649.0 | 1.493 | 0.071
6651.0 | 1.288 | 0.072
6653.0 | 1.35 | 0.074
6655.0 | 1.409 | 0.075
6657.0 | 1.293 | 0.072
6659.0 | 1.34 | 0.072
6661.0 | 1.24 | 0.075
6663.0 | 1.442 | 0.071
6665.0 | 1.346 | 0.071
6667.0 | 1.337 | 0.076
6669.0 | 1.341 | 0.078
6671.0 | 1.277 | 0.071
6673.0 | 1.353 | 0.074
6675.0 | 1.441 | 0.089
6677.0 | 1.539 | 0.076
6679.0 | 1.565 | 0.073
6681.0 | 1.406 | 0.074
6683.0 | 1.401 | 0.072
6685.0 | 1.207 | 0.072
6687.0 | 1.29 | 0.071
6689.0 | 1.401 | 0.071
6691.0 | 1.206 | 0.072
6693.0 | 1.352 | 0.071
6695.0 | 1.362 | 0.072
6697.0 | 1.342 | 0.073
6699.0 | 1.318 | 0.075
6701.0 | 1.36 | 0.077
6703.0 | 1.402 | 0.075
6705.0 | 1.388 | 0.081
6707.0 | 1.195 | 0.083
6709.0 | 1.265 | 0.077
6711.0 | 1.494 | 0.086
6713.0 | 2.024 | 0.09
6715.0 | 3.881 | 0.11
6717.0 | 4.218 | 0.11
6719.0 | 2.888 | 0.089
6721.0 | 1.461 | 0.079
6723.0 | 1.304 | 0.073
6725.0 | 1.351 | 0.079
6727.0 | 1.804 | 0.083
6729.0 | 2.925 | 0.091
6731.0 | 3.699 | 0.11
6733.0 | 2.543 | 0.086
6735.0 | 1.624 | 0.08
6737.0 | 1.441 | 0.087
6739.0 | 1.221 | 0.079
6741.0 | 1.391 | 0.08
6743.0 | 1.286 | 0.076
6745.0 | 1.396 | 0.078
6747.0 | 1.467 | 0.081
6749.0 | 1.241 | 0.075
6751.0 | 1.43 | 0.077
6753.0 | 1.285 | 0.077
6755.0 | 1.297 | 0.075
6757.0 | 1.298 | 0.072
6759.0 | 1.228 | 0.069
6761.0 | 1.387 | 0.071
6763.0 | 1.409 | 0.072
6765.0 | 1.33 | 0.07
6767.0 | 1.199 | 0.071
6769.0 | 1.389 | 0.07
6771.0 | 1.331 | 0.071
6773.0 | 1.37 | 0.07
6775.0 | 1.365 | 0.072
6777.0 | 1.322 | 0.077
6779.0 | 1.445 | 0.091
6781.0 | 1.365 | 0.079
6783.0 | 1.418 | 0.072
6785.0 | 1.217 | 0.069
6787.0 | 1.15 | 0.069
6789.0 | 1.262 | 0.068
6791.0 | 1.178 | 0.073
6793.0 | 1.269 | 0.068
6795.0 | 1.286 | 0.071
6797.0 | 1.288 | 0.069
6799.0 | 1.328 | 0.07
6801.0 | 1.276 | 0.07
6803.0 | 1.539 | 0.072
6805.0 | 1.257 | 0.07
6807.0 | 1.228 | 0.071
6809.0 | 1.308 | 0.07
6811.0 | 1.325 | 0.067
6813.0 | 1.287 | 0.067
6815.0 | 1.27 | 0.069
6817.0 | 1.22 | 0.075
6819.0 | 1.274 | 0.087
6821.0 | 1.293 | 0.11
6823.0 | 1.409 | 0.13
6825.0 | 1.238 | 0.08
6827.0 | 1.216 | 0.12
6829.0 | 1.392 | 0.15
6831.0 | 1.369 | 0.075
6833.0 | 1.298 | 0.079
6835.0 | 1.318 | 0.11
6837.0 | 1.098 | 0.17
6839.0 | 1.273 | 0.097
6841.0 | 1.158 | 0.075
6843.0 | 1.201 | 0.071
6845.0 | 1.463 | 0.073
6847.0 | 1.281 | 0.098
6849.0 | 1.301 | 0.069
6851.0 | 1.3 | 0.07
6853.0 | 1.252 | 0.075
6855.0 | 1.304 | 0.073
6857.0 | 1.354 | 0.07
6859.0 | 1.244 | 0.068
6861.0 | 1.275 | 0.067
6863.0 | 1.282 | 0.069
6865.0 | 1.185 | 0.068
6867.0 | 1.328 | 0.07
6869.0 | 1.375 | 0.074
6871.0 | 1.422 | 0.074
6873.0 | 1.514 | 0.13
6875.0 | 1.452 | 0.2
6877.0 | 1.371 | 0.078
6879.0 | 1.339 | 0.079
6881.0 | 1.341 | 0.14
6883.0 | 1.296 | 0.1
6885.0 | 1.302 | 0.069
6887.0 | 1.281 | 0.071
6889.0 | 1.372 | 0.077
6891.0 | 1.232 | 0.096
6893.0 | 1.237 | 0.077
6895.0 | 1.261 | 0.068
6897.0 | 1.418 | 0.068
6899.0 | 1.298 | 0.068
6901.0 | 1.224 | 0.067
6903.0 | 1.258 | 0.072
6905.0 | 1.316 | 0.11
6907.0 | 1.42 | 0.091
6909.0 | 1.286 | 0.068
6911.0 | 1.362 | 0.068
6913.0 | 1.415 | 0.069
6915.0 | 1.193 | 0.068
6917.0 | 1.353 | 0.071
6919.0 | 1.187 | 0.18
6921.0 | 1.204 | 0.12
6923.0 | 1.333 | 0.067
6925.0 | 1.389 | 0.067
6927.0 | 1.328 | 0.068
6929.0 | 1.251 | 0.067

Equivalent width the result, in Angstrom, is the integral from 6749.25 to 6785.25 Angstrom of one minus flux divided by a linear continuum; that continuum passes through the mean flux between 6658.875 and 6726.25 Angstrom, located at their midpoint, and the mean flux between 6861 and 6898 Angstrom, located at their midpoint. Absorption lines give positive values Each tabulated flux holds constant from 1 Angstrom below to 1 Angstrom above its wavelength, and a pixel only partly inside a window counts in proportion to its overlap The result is 3.5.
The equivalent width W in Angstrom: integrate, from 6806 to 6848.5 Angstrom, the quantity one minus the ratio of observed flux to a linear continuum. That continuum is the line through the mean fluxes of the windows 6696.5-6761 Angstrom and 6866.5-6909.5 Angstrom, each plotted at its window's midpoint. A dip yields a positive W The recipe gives 6.1 Angstrom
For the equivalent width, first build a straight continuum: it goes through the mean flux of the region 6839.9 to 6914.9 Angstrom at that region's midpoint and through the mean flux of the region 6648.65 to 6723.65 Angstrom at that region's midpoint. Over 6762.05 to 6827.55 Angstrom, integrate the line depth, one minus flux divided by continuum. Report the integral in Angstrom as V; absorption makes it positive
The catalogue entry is 5.3 Angstrom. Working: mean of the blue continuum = 1.56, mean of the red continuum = 1.32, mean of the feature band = 1.31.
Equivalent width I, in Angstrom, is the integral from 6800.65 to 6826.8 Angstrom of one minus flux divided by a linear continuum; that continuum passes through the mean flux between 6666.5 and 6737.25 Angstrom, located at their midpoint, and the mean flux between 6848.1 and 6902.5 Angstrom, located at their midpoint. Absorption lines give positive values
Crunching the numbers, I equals 3.0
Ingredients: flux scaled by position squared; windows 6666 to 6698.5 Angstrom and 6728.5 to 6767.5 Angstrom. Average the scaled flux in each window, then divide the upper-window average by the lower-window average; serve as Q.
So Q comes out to 1.19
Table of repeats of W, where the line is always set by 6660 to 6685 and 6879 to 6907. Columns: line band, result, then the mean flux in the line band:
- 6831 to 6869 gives 1.12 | 1.28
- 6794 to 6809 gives 0.24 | 1.31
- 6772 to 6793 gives 0.55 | 1.31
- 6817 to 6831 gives 0.26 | 1.3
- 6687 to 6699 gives 0.42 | 1.33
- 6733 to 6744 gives -1.12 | 1.5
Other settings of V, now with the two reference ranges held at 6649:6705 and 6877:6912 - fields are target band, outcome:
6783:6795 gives 0.86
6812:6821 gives 0.42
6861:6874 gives -0.29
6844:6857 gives 0.00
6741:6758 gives 0.03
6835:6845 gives 0.74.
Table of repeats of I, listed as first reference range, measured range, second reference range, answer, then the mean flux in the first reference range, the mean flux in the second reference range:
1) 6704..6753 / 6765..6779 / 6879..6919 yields 3.3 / 1.9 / 1.31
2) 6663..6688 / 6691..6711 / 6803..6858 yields 0.4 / 1.38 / 1.29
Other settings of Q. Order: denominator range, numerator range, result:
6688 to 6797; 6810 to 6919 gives 0.86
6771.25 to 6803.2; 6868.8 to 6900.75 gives 1.05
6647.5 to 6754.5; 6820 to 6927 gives 0.86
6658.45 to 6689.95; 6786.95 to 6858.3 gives 0.98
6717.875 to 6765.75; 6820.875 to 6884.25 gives 0.82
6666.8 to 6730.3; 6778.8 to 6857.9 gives 0.80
